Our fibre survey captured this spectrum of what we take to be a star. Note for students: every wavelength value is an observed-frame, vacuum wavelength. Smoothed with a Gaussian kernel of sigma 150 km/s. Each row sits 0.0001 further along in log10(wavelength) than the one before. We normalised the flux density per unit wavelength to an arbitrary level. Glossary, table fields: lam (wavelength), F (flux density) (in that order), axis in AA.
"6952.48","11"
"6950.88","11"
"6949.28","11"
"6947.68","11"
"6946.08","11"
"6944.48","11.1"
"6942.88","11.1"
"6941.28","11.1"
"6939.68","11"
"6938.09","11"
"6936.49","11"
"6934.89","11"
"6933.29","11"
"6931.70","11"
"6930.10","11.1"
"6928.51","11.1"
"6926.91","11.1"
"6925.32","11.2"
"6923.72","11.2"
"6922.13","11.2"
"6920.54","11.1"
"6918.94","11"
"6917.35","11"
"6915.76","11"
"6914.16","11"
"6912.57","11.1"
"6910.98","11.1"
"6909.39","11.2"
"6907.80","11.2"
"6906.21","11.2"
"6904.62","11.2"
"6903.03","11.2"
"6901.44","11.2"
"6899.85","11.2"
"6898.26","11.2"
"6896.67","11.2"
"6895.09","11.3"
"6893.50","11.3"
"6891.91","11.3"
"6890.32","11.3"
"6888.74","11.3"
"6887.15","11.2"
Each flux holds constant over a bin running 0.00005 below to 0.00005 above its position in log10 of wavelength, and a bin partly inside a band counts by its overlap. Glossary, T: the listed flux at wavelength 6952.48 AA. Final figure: 11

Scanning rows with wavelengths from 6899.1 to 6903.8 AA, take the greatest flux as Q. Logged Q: 11.2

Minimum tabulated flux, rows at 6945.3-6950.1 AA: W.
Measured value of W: 11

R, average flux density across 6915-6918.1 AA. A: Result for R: 11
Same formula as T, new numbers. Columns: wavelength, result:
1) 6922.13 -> 11.2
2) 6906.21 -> 11.2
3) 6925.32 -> 11.2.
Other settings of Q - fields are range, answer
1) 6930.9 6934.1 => 11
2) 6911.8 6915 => 11.1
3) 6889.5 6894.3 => 11.3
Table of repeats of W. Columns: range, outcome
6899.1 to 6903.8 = 11.2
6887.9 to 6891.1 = 11.3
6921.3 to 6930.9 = 11.1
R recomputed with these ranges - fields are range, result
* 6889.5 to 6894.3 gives 11.3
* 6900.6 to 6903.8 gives 11.2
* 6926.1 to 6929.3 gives 11.1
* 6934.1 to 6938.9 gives 11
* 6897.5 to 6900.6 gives 11.2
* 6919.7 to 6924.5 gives 11.2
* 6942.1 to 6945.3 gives 11.1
